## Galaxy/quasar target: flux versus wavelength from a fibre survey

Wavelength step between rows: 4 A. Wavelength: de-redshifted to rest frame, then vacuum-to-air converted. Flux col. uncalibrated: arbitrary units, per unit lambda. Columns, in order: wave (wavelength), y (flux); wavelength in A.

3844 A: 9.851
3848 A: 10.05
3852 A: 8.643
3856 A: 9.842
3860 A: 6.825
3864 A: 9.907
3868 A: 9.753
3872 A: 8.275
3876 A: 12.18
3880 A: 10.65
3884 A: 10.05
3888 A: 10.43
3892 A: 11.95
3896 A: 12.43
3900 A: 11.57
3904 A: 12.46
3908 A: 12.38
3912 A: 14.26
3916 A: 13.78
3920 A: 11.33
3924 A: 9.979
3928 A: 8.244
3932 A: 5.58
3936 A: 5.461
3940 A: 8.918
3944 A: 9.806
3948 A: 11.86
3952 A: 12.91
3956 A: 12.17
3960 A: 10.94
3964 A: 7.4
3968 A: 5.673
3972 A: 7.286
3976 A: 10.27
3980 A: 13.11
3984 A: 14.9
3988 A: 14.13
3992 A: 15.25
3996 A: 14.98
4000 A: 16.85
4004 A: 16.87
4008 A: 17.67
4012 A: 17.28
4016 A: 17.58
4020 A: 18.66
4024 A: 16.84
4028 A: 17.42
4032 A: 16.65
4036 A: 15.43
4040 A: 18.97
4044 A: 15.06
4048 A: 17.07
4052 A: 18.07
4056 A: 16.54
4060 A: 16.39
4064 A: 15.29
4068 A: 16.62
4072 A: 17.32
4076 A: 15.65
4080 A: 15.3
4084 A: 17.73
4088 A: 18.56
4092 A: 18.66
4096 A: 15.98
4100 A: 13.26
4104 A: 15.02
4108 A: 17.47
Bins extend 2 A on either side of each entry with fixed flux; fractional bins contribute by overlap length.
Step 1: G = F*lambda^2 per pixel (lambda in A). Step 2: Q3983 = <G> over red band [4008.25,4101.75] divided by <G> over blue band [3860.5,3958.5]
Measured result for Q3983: 1.70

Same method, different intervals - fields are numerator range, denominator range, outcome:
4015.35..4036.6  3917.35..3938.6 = 2.17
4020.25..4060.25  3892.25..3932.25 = 1.58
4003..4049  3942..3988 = 1.65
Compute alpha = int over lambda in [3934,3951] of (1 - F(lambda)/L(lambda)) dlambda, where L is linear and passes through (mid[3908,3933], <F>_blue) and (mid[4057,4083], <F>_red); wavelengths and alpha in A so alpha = 3.6 A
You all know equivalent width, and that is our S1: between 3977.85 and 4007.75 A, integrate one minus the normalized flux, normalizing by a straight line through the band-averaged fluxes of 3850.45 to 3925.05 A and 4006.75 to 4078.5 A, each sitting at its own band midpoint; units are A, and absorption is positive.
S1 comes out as -0.6 A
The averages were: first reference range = 10.9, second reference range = 16.9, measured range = 15.3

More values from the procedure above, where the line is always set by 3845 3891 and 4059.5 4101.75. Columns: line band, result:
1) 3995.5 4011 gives -3.1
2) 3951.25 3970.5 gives 4.7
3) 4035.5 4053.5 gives -2.0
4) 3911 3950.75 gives 6.1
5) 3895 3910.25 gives -2.0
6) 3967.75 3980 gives 3.9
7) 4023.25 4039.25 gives -2.0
